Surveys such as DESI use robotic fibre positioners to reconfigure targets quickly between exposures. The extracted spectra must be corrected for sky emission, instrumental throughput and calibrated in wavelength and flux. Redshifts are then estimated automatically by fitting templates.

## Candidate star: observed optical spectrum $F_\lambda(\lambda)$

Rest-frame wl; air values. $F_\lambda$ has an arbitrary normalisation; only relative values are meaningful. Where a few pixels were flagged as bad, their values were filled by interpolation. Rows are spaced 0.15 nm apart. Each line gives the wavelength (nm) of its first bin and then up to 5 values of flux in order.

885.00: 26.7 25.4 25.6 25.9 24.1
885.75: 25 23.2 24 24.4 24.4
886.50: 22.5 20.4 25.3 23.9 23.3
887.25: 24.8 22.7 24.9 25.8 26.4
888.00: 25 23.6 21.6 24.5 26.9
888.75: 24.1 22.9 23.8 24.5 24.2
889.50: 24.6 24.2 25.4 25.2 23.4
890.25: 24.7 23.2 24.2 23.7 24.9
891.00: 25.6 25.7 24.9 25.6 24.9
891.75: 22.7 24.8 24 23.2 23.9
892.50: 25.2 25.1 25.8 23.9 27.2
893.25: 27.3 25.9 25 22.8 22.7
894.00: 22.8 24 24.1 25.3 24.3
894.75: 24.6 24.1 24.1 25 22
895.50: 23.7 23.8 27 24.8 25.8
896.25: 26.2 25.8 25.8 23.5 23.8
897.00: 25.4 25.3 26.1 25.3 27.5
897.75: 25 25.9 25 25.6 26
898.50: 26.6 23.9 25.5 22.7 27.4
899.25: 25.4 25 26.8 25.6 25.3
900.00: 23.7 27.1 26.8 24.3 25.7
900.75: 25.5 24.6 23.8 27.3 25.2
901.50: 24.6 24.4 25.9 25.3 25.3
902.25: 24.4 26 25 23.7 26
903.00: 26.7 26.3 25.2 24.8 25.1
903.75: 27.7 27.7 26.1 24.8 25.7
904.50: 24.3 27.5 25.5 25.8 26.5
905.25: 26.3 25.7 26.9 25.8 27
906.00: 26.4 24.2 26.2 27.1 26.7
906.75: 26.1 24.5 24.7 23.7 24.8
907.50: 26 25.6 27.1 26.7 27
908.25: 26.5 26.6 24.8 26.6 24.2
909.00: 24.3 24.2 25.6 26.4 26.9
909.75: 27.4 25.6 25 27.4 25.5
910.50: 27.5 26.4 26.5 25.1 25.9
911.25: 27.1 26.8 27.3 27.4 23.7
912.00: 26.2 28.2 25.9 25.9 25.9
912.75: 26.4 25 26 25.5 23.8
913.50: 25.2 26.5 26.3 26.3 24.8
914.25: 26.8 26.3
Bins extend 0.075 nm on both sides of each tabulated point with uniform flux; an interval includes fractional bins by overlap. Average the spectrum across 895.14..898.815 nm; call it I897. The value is 25.2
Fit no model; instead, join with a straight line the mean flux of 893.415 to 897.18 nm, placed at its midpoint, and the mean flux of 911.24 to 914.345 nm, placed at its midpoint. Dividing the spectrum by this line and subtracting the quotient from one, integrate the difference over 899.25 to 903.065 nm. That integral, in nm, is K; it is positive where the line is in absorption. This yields -0.05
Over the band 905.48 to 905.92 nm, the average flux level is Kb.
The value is 26.6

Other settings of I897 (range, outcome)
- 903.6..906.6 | 26.2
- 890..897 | 24.6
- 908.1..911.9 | 26.1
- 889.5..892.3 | 24.5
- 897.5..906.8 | 25.7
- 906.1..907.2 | 25.5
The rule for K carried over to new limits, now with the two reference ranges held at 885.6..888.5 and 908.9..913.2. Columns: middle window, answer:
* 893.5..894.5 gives 0.03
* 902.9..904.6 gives -0.03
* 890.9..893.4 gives -0.06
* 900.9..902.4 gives 0.01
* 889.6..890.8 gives 0.00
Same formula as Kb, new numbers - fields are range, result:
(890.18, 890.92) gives 24.1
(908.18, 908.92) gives 25.7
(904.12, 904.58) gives 25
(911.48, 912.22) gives 26.5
